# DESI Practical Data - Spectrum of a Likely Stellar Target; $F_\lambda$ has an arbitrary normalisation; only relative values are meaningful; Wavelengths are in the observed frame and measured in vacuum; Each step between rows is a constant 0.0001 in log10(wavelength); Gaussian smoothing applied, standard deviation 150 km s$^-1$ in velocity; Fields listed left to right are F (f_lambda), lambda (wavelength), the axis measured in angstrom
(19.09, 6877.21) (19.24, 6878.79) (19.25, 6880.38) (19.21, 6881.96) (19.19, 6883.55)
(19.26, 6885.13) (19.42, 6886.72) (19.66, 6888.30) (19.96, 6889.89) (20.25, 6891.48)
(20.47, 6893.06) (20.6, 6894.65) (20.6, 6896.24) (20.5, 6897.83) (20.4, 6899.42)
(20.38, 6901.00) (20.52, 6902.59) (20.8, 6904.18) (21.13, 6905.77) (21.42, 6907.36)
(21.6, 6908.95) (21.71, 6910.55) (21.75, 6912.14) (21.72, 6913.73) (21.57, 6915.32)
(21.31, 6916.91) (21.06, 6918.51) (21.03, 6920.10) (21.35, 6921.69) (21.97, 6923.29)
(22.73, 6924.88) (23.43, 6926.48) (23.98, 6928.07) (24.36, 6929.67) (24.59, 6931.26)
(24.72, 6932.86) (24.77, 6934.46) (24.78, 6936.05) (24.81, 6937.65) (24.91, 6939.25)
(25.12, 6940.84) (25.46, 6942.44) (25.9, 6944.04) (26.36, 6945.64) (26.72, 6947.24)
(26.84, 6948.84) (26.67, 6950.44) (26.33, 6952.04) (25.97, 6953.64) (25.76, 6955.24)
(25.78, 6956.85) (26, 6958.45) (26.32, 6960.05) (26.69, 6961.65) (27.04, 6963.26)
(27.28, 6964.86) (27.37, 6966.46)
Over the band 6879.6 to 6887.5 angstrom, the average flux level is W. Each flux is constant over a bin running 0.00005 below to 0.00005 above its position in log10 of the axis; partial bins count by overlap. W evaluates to 19.3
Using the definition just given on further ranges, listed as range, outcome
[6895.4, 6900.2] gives 20.5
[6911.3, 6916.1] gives 21.7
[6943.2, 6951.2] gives 26.5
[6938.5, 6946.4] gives 25.6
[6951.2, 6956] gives 26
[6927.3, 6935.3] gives 24.5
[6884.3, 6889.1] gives 19.5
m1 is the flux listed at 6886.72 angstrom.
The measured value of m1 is 19.42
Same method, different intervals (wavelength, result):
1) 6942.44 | 25.46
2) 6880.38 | 19.25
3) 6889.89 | 19.96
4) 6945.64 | 26.36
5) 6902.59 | 20.52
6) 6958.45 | 26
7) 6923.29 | 21.97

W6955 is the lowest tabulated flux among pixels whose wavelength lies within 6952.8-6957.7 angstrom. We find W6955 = 25.76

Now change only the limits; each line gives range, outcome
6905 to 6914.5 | 21.13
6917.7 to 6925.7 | 21.03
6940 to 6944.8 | 25.12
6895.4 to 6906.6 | 20.38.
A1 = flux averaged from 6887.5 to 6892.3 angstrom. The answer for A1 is 20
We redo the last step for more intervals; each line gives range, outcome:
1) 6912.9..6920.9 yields 21.4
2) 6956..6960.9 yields 26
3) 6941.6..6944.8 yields 25.6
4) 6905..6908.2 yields 21.3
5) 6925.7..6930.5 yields 24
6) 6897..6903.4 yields 20.5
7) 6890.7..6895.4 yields 20.5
